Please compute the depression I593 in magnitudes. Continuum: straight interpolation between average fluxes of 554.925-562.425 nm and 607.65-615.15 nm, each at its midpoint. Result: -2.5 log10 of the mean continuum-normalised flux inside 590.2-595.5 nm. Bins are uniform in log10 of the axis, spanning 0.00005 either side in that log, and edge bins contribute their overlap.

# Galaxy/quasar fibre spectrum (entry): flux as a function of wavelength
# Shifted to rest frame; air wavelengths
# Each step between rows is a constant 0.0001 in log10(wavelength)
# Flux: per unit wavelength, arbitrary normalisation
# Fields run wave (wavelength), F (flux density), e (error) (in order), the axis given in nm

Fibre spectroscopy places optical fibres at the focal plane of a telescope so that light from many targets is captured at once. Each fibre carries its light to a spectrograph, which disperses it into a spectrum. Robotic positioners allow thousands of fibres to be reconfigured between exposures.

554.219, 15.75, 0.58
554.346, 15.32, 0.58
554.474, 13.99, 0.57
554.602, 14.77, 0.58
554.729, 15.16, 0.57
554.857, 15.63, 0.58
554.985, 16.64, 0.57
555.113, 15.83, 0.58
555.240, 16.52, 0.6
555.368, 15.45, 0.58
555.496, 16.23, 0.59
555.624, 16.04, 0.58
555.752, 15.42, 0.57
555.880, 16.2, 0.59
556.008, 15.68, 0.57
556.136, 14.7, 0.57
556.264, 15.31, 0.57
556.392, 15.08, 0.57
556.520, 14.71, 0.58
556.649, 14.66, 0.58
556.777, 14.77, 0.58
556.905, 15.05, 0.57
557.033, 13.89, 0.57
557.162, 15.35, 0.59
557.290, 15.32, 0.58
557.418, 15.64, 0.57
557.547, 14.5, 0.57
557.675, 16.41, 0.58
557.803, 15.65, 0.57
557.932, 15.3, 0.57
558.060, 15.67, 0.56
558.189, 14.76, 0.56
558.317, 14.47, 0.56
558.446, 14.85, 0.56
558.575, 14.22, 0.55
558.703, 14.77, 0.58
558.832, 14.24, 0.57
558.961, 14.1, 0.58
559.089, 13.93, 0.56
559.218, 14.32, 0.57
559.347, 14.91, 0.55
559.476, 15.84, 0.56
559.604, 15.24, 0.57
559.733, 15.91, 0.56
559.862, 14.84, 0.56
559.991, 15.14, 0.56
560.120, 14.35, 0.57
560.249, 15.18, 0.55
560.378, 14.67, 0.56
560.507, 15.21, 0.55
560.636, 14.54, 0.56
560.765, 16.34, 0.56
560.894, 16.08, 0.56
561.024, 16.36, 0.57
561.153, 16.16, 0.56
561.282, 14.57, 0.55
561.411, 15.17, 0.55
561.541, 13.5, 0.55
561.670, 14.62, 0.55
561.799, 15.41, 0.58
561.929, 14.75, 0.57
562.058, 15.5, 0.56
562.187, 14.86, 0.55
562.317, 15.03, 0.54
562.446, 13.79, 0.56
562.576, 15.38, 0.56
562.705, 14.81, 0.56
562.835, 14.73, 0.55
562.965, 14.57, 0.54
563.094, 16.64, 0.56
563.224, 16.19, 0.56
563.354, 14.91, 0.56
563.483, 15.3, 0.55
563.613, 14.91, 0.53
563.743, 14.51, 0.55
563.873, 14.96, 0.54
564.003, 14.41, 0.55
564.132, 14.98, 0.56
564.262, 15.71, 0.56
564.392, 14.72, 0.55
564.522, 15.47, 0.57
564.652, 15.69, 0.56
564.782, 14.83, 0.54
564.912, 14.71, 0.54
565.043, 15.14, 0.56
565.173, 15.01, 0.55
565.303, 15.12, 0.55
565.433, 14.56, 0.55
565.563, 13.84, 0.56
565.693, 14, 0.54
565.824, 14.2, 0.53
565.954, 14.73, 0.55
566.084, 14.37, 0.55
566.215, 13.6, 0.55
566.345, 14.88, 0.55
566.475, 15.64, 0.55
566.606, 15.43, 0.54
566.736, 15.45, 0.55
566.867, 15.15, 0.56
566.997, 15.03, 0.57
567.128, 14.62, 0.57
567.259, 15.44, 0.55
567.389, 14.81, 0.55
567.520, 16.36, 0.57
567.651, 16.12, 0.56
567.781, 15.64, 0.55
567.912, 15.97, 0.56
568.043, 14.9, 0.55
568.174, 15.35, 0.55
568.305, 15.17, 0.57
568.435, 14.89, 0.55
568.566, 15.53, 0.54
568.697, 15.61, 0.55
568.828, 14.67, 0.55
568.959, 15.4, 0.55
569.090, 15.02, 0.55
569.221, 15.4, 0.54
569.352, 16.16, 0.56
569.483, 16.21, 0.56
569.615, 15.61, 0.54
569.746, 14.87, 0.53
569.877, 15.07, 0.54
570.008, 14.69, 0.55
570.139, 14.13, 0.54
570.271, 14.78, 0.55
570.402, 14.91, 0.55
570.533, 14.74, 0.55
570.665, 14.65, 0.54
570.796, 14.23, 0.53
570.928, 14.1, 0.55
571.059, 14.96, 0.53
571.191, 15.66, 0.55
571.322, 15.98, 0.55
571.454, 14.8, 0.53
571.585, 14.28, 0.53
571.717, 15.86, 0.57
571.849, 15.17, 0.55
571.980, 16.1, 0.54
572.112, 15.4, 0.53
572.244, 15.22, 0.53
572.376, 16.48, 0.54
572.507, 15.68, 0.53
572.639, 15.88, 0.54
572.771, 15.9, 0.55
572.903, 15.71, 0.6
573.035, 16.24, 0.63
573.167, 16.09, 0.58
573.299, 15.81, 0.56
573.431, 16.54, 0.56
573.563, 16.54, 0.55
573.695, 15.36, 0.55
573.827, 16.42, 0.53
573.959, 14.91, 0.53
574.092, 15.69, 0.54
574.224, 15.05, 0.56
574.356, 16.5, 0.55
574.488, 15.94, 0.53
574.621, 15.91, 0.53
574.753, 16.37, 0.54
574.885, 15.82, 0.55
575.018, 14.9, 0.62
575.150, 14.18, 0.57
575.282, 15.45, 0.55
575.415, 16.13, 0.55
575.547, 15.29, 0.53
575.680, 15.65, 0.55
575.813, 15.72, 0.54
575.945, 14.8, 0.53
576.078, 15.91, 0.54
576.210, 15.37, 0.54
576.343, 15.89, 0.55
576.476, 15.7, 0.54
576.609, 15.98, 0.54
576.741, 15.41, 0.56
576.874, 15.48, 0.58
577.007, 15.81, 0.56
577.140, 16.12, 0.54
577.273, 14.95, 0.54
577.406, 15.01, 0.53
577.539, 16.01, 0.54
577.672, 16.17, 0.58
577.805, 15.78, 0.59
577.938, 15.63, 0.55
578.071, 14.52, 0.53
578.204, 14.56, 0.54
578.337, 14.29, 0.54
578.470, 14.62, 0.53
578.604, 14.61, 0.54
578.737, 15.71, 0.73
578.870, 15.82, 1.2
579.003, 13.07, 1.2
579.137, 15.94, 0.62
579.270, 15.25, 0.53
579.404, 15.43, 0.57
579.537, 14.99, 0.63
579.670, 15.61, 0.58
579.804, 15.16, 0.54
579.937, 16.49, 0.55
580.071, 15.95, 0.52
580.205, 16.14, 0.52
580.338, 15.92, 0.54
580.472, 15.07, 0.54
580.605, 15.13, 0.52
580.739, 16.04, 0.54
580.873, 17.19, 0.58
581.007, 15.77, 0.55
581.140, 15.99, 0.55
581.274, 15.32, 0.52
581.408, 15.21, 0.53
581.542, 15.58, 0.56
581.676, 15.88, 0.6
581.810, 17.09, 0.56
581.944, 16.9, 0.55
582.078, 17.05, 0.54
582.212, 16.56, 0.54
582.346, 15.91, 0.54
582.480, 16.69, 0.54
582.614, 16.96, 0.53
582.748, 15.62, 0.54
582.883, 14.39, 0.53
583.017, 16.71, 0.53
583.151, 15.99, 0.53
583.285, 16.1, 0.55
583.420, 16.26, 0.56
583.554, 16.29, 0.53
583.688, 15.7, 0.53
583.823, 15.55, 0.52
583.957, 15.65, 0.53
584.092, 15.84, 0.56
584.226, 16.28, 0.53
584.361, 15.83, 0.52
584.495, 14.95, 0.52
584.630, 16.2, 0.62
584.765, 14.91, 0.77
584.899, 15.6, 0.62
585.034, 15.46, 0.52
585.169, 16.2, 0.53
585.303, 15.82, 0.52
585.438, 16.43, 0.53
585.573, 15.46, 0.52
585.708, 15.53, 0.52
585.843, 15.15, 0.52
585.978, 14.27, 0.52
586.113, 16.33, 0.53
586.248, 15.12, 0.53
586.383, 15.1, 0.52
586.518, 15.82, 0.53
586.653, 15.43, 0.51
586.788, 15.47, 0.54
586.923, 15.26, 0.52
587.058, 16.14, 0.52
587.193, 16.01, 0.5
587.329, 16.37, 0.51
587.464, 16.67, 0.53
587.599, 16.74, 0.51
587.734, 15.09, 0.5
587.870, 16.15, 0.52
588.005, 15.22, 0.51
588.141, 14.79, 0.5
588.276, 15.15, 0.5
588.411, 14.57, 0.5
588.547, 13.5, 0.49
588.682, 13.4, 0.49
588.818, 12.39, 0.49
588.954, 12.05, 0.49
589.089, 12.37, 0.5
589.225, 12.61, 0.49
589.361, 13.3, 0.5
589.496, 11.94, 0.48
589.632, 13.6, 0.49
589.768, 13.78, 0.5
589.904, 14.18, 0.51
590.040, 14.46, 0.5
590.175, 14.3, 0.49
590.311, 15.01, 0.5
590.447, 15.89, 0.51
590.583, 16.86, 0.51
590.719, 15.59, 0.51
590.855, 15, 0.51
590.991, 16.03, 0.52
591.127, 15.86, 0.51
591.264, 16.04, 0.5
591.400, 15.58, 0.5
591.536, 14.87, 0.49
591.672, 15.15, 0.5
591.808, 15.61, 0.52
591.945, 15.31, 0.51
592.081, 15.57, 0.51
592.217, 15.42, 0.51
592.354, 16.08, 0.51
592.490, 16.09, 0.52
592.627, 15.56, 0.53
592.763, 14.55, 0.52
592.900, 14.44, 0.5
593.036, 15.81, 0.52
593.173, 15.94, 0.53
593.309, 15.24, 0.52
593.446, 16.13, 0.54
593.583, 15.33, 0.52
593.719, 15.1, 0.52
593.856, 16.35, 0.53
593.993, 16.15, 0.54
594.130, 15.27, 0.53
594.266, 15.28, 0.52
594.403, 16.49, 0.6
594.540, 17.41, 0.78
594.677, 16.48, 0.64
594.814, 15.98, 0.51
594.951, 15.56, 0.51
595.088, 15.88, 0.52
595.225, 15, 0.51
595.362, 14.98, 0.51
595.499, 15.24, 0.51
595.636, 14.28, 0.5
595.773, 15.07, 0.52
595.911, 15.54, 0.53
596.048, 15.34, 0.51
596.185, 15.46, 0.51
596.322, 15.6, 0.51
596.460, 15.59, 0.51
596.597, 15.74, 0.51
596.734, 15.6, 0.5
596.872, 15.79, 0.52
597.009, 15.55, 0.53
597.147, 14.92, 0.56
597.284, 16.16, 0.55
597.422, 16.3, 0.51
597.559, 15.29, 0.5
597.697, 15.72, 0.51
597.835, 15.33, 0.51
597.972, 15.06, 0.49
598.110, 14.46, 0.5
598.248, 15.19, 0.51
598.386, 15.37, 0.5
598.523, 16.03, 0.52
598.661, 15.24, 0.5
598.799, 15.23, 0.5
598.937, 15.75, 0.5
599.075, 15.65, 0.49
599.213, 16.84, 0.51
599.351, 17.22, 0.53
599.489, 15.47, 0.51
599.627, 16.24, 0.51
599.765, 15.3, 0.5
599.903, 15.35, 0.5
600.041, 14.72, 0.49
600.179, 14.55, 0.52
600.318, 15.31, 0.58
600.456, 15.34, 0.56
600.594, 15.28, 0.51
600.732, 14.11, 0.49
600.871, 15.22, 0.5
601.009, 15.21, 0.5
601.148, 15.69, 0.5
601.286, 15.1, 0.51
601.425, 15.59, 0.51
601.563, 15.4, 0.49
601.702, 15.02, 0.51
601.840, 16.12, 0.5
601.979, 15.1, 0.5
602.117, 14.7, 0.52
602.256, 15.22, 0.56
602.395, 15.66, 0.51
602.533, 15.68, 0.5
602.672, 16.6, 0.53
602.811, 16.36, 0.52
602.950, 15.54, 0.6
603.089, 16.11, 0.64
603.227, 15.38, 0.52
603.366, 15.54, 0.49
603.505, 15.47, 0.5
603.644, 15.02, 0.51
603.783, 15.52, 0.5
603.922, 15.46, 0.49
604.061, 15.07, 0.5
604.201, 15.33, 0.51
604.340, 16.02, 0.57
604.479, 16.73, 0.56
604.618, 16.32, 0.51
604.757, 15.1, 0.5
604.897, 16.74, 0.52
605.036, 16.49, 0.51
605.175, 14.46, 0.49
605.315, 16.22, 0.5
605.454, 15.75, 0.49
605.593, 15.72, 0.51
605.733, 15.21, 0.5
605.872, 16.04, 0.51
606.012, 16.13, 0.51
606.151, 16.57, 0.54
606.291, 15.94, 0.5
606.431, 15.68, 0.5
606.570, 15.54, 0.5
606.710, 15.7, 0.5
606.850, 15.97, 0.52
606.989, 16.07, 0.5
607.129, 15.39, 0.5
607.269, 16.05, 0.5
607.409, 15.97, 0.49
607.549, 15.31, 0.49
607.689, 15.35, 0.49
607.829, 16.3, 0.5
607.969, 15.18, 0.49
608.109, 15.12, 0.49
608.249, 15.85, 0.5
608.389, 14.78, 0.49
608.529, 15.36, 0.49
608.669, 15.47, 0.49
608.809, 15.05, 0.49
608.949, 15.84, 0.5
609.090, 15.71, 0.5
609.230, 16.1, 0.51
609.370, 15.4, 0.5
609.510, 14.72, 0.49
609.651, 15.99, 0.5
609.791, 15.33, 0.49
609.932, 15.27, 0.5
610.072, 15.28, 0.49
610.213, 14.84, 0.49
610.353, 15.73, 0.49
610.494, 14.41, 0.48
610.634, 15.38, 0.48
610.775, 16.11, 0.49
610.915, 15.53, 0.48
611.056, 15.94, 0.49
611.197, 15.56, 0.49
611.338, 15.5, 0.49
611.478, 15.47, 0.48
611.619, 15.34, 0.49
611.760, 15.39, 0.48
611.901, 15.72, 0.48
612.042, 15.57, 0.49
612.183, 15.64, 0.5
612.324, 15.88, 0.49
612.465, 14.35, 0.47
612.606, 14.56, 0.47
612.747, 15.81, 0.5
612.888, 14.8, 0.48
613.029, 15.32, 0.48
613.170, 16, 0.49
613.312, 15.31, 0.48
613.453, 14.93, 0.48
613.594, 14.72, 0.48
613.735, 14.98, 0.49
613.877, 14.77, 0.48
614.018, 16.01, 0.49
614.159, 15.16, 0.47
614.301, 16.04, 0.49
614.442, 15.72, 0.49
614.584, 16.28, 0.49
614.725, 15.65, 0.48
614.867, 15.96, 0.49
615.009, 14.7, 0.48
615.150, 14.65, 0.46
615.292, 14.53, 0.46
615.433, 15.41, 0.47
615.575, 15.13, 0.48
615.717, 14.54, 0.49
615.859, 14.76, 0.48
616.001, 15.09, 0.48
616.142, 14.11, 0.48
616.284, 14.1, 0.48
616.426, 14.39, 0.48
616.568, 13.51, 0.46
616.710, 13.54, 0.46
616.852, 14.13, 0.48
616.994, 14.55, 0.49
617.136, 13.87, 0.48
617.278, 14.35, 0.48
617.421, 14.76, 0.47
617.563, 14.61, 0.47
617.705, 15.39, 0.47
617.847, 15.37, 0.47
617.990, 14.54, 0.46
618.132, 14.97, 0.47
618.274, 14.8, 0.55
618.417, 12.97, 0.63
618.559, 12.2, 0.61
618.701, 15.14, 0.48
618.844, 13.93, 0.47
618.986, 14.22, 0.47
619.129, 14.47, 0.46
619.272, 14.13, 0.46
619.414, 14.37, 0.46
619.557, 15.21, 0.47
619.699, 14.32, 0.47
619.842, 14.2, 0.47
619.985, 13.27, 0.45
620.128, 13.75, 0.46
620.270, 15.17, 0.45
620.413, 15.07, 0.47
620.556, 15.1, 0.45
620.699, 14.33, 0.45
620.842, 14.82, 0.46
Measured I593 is -0.02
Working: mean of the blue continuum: 15.2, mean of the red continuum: 15.4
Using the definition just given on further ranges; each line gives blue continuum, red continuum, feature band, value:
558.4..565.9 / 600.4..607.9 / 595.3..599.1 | 0.009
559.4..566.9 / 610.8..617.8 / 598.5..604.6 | -0.034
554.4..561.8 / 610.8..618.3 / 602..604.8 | -0.040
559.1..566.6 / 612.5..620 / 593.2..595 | -0.076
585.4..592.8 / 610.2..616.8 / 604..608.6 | -0.043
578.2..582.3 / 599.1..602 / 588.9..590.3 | 0.166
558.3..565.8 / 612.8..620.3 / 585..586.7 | -0.050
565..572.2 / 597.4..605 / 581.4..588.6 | -0.032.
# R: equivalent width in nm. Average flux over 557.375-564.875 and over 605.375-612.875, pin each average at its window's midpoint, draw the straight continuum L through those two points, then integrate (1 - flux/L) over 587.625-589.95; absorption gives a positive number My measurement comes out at 0.23 nm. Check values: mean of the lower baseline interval 15.1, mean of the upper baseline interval 15.5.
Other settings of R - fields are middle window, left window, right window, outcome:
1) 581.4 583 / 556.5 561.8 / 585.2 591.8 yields -0.13 nm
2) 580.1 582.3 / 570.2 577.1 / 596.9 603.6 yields -0.08 nm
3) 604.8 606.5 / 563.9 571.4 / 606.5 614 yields -0.06 nm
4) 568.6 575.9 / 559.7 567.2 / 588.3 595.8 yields -0.22 nm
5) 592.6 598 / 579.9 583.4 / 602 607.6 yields 0.10 nm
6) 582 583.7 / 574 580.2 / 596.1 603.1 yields -0.08 nm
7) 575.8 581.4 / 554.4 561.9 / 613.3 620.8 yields -0.19 nm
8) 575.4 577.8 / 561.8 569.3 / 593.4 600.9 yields -0.06 nm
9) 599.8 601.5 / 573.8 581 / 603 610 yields 0.05 nm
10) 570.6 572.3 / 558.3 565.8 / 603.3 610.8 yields 0.00 nm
